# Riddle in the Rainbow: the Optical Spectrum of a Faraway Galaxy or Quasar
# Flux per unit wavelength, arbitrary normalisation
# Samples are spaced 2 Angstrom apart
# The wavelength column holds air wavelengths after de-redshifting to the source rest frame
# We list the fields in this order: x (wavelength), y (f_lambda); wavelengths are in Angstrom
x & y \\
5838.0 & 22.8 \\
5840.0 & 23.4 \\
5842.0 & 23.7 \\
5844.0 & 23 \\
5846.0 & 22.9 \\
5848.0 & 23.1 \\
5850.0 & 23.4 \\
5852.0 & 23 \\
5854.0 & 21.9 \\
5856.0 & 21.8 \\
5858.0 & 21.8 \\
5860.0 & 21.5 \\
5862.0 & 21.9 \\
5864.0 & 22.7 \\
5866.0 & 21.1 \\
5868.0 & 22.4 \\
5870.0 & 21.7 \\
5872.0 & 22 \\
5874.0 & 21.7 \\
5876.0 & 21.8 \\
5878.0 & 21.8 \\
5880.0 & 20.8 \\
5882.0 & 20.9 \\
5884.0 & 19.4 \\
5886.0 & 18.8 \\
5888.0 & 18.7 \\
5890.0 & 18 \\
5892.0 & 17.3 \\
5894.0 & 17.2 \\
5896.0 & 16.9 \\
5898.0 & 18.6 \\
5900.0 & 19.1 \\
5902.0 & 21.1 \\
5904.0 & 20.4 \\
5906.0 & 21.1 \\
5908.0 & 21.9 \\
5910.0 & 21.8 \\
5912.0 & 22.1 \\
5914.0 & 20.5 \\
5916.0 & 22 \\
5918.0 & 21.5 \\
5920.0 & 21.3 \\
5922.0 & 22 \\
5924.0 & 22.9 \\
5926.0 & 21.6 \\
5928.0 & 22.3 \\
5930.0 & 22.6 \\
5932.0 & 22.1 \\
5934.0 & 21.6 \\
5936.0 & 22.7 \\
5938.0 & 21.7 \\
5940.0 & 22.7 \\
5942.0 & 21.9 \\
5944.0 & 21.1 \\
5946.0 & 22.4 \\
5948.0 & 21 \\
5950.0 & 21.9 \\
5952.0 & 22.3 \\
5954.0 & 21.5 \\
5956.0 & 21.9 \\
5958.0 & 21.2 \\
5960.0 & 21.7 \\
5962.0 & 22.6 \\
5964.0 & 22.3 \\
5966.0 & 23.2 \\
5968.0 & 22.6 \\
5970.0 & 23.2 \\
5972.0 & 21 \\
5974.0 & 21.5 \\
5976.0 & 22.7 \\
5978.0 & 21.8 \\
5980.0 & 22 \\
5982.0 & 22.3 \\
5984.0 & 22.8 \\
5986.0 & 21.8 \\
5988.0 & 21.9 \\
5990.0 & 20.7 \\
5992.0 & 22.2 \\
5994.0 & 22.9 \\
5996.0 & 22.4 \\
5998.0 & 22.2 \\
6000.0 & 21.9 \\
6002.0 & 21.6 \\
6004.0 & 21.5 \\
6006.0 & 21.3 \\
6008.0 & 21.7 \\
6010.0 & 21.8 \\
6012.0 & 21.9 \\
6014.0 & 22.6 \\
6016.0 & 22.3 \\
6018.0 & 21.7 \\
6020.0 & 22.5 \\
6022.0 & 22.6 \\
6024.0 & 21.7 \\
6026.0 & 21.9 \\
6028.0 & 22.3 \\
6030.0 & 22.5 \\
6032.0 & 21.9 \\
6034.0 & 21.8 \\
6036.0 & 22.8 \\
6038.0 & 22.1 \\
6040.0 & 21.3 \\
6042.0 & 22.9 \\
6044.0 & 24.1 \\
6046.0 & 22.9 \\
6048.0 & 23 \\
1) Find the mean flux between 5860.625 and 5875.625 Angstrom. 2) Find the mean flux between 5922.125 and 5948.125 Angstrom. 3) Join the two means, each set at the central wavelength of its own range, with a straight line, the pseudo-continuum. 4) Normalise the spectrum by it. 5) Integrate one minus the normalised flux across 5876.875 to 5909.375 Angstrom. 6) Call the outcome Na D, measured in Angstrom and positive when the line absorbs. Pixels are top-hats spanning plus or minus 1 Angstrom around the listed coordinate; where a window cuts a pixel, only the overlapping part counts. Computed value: 3.6 Angstrom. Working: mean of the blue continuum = 21.9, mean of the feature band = 19.5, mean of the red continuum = 22.1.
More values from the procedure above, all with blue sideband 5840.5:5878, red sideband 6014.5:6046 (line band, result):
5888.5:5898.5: 2.11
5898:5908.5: 0.87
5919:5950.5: 0.45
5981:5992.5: 0.19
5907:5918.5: 0.34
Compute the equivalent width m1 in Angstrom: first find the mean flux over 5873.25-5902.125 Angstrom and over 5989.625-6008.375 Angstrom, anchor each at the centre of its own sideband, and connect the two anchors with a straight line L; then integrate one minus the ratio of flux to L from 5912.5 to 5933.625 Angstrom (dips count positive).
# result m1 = -1.76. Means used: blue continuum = 19.4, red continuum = 21.9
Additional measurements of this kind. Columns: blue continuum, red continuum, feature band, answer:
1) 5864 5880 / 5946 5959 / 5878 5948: 3.0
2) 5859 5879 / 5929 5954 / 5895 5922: 1.5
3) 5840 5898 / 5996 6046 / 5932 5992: -0.7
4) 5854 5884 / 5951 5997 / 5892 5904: 1.7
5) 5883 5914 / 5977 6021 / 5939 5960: -1.0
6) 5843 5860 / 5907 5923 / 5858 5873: 0.3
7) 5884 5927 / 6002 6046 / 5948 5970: -1.1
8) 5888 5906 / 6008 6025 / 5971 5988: -0.7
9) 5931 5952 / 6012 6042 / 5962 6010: 0.0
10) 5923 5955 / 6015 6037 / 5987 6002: 0.1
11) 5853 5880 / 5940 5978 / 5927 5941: -0.2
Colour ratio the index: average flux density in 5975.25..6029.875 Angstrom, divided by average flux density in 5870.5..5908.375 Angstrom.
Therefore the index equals 1.11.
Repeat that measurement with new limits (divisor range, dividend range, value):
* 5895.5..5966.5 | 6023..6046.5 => 1.04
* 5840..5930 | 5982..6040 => 1.04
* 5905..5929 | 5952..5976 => 1.02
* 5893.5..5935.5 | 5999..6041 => 1.04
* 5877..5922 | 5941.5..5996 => 1.10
